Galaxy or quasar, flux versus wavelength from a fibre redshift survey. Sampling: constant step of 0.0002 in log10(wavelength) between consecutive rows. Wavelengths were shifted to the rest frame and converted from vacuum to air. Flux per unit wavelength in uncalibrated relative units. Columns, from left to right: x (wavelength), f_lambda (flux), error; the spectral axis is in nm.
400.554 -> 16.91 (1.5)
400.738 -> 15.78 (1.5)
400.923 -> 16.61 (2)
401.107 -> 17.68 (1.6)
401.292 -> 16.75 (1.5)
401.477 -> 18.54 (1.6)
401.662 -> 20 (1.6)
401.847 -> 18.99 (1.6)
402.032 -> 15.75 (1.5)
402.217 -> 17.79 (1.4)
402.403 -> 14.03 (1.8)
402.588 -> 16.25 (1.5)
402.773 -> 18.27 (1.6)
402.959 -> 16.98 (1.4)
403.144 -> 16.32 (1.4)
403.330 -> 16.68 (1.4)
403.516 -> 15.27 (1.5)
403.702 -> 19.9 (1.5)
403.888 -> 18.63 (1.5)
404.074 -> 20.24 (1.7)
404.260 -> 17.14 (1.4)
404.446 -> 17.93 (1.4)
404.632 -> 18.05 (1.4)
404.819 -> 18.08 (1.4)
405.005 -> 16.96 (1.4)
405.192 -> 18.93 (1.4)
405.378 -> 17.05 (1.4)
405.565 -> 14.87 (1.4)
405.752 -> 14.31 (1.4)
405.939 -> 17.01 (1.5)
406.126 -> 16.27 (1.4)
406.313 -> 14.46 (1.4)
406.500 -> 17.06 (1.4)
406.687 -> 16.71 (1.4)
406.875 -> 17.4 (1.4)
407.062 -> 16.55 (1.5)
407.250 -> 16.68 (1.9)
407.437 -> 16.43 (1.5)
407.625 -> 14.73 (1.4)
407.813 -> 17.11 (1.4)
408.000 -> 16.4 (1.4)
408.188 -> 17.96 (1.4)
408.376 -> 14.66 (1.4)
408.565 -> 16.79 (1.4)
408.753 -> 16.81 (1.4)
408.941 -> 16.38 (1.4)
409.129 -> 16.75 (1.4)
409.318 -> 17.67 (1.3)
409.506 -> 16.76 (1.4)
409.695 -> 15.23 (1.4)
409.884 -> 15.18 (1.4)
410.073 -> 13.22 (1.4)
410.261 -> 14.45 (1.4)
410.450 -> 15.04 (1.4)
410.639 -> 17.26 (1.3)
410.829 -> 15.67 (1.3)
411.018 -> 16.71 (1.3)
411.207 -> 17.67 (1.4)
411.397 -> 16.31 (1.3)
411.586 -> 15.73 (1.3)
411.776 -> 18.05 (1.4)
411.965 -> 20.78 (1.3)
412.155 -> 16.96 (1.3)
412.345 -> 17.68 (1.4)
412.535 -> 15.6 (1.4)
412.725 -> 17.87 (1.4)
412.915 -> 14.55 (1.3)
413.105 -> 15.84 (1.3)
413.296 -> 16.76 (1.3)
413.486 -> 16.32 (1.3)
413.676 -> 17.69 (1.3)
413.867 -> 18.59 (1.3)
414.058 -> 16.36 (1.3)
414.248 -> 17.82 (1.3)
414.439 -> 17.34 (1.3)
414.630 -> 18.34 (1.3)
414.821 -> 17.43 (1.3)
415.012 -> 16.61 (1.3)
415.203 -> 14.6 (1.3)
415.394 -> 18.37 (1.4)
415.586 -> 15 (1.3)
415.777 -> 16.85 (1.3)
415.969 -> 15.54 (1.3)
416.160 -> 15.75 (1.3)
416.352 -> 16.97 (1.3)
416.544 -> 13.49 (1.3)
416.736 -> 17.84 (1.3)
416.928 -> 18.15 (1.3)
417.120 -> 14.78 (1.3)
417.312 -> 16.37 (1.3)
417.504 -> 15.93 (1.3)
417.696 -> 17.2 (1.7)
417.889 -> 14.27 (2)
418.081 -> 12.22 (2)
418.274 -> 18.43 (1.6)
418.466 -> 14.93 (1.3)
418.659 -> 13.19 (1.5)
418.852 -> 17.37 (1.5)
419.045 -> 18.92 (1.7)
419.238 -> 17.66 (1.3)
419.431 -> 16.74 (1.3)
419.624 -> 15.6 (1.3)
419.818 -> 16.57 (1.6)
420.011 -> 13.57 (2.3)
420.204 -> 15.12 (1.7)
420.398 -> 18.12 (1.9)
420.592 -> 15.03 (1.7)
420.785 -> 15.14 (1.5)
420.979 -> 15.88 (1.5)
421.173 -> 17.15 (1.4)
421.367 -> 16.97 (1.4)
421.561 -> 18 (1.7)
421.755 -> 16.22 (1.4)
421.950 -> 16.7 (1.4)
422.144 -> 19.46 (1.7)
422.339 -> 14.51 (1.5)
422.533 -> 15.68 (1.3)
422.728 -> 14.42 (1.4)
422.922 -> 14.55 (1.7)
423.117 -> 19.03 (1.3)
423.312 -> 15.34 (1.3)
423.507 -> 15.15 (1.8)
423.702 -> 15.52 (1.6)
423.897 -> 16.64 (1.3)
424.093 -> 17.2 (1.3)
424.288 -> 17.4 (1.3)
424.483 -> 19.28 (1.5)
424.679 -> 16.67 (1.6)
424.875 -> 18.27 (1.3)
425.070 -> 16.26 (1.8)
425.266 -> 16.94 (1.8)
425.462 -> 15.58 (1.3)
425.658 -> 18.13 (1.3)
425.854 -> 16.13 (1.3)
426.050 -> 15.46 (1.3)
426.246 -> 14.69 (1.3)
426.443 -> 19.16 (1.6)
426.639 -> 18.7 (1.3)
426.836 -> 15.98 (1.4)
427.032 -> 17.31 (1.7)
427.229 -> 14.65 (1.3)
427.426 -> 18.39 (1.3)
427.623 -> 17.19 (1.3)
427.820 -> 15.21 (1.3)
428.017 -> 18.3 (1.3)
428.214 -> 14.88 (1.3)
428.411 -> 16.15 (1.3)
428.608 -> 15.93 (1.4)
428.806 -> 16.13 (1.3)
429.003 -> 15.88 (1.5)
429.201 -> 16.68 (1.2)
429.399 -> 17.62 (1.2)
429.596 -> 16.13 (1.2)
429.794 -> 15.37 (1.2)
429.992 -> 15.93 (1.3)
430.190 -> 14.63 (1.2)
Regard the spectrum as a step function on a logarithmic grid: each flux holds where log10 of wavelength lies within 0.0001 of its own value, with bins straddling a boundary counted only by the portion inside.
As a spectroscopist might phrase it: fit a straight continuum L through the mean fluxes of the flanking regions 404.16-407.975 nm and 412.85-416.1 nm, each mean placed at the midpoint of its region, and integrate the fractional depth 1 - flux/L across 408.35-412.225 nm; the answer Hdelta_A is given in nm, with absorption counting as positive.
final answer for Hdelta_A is 0.07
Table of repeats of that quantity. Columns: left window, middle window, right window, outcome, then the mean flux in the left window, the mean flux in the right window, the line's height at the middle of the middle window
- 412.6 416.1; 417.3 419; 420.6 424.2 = 0.09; 16.8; 16.3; 16.5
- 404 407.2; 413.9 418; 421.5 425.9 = 0.08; 17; 16.7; 16.8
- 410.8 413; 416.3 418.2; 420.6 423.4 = 0.11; 17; 16.3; 16.7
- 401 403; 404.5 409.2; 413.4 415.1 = 0.22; 17.4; 17.4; 17.4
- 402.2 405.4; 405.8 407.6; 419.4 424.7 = 0.09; 17.5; 16.3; 17.3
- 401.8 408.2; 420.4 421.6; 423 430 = 0.02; 16.9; 16.6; 16.7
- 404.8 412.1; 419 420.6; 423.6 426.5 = 0.03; 16.5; 16.9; 16.7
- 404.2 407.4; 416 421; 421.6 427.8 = 0.22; 16.8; 16.7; 16.7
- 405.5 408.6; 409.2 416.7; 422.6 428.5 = -0.09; 16.2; 16.6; 16.3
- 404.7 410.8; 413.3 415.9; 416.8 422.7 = -0.12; 16.3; 16.2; 16.2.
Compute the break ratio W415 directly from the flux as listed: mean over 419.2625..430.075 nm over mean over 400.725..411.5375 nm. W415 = 0.98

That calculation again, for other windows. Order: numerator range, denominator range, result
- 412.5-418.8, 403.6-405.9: 0.92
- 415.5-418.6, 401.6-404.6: 0.90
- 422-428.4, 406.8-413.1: 1.01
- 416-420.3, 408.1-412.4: 0.97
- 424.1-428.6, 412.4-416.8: 1.02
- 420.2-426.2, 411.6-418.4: 0.99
